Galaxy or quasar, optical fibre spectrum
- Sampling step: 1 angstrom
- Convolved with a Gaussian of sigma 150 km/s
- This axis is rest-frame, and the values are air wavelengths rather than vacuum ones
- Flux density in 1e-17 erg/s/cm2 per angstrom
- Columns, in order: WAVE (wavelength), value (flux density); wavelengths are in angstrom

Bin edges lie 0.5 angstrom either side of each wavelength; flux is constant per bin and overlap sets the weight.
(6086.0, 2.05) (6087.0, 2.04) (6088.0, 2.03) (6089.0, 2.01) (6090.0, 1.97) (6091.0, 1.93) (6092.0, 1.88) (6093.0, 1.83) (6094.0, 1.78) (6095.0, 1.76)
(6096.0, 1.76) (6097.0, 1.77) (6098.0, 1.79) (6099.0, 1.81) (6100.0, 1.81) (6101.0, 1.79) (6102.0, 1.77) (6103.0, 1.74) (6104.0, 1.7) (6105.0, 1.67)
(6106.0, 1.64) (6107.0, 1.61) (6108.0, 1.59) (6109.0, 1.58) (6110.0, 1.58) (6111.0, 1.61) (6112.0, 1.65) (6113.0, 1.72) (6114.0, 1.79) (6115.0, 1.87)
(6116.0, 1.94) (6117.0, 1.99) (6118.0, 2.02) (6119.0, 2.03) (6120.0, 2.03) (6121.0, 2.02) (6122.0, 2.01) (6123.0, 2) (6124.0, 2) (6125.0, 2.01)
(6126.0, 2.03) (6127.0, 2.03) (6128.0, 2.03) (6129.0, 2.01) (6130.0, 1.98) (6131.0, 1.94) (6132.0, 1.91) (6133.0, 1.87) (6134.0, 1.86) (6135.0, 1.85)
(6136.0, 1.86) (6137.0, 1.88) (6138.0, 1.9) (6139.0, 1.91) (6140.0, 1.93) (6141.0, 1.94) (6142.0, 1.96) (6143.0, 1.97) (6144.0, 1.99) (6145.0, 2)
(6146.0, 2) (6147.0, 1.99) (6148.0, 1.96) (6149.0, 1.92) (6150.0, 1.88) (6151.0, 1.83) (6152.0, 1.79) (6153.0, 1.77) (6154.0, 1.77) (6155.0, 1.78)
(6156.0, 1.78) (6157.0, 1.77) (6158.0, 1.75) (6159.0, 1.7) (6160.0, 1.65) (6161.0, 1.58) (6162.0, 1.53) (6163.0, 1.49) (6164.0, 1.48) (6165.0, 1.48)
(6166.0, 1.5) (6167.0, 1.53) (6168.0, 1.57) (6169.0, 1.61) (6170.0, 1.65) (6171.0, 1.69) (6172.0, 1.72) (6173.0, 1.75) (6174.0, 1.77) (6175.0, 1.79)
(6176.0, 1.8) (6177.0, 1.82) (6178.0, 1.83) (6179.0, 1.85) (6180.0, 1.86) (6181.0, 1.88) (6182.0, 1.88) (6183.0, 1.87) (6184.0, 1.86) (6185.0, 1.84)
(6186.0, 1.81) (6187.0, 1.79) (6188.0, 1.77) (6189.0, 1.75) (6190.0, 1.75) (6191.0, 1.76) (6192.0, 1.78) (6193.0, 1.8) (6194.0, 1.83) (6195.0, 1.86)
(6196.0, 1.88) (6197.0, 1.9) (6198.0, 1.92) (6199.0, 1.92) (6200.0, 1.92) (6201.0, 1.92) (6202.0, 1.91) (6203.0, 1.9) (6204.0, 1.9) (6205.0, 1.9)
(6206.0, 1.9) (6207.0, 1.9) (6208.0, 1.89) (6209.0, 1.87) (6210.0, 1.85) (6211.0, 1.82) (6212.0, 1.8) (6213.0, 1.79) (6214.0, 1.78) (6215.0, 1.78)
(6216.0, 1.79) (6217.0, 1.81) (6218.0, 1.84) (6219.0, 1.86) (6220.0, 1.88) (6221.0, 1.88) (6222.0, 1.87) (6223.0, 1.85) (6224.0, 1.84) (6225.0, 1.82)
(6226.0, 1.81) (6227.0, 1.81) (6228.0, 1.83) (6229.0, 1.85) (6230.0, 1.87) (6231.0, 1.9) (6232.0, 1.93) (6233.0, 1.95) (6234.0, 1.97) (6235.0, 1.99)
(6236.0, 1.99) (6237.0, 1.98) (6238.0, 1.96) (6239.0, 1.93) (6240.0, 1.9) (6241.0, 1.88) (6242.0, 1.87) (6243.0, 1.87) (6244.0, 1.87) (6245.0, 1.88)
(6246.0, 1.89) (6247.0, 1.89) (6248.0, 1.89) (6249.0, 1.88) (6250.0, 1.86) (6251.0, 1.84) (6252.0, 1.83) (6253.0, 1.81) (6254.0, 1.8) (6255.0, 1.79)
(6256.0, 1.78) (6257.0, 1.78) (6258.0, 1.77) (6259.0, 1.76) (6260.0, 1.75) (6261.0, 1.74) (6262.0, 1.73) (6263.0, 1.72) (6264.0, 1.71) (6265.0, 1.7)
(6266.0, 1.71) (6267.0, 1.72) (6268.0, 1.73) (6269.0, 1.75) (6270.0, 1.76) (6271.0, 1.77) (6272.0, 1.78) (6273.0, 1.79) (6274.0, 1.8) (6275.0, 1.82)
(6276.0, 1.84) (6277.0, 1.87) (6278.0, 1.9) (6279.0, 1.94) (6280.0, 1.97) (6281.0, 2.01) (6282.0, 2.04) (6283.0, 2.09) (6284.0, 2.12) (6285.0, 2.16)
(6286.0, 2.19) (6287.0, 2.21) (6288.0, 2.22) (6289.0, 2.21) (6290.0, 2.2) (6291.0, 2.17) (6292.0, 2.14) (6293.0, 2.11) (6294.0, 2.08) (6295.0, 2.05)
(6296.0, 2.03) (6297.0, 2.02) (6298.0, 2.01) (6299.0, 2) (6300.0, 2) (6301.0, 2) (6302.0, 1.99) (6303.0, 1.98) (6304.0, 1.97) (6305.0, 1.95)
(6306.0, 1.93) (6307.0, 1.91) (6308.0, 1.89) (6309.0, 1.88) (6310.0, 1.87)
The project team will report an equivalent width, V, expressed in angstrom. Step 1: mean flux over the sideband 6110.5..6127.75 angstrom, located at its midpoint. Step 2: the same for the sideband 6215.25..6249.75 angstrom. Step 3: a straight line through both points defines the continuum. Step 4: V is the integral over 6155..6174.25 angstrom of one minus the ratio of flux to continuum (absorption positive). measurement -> 2.78 angstrom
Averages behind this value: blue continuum 1.93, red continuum 1.88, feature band 1.63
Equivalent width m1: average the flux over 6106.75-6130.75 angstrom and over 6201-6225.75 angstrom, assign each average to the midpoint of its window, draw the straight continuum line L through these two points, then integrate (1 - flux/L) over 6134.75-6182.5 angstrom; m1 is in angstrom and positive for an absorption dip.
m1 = 2.2 angstrom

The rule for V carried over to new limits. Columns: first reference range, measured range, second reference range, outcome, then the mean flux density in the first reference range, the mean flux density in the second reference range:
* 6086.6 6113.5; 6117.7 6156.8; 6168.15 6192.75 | -3.44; 1.77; 1.78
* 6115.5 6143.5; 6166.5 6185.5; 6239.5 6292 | 1.65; 1.96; 1.89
